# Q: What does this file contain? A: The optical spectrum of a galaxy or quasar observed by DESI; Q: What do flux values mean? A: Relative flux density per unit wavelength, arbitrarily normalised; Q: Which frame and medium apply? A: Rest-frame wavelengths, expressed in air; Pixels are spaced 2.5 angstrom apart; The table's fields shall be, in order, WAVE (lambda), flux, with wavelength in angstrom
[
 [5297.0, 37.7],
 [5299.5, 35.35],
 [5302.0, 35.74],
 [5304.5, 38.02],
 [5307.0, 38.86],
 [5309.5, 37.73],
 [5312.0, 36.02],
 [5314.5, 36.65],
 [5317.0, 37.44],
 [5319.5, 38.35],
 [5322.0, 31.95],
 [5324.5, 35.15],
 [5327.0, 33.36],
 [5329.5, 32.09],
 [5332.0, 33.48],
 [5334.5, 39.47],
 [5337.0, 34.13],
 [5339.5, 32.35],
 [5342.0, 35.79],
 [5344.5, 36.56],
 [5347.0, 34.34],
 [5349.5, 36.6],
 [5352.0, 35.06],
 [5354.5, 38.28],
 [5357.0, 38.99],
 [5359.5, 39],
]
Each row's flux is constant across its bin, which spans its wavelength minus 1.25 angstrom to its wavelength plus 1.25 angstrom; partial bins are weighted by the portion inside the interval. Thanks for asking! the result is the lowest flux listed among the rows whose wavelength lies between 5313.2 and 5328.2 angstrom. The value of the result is 31.95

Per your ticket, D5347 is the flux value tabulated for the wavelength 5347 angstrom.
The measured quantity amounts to 34.34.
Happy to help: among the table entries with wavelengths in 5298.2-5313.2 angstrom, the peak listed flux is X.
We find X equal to 38.86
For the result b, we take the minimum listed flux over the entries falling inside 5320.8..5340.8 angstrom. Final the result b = 31.95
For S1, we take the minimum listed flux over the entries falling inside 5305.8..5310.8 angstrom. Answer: 37.73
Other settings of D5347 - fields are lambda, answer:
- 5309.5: 37.73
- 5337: 34.13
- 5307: 38.86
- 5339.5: 32.35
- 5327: 33.36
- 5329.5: 32.09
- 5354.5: 38.28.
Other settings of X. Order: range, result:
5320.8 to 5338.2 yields 39.47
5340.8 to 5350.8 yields 36.6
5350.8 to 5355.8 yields 38.28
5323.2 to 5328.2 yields 35.15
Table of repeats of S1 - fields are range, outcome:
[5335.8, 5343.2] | 32.35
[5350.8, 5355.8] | 35.06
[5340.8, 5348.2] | 34.34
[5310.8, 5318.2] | 36.02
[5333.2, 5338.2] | 34.13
